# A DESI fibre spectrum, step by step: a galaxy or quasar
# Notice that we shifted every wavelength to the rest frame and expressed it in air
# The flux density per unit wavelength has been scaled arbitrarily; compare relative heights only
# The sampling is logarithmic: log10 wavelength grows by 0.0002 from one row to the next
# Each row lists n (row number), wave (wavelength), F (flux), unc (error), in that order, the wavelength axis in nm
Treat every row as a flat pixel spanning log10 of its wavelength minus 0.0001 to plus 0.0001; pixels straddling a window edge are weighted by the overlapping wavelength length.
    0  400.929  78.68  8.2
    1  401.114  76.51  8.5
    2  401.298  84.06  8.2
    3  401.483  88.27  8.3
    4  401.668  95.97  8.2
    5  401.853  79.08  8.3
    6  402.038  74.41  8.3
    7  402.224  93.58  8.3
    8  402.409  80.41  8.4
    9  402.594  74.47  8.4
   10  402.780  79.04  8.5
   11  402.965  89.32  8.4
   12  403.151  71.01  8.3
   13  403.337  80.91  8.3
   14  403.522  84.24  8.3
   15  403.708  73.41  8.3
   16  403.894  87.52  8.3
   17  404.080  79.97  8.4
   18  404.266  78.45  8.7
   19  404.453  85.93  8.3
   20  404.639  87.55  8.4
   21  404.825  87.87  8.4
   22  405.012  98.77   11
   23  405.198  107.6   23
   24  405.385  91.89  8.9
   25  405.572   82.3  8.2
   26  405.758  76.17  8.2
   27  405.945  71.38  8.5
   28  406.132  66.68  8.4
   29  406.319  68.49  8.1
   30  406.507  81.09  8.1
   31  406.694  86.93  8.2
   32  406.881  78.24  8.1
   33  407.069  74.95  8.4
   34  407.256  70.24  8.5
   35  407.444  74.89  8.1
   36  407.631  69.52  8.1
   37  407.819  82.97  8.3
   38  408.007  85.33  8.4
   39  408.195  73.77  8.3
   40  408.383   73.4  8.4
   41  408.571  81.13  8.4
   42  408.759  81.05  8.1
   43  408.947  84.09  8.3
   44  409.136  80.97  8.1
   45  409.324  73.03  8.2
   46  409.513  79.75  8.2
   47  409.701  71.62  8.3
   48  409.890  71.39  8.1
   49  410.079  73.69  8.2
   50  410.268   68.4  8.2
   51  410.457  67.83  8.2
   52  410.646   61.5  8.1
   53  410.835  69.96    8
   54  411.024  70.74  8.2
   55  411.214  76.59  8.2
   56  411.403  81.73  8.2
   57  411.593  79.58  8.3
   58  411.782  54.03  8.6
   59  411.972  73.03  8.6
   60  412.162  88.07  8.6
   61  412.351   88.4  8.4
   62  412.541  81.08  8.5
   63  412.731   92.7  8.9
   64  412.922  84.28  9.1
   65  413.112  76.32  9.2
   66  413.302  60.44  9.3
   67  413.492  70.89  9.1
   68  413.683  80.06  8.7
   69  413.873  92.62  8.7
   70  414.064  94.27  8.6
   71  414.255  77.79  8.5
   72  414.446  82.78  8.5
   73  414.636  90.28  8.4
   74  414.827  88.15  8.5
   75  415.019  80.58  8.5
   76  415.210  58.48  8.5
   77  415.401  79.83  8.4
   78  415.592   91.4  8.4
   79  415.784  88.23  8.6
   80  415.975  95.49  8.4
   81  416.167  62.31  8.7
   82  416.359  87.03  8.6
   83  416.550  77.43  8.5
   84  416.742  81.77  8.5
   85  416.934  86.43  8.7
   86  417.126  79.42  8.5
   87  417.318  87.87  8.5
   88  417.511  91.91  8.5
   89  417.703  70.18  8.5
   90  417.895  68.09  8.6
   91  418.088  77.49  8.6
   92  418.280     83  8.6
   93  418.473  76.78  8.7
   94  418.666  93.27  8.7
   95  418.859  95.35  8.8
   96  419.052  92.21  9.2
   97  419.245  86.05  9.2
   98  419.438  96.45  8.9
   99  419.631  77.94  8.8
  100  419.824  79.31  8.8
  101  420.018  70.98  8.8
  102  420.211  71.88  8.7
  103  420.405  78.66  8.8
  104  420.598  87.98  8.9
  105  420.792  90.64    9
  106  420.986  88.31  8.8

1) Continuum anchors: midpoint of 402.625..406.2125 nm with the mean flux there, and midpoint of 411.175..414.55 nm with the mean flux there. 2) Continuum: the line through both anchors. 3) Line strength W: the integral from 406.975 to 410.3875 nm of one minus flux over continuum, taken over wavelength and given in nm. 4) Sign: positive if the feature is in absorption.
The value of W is 0.22 nm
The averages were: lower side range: 83.1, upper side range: 79.8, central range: 76.1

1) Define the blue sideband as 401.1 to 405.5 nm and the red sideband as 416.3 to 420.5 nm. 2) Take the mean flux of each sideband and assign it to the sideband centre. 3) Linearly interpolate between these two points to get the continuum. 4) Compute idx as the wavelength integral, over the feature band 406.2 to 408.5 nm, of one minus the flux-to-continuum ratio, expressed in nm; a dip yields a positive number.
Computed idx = 0.20 nm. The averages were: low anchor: 84.7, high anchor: 82.2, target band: 76.6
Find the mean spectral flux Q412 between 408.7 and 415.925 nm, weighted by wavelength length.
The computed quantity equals 78.2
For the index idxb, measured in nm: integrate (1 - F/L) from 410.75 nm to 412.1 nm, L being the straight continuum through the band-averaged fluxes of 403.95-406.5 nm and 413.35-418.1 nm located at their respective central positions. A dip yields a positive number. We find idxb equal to 0.16 nm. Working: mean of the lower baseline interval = 83.3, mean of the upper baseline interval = 81.5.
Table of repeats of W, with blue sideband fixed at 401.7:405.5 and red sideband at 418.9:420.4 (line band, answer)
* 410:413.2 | 0.293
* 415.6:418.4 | 0.043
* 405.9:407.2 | 0.134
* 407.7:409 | 0.061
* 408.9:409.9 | 0.081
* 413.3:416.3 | 0.052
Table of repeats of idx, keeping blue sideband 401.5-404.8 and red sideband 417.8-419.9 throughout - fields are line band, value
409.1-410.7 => 0.215 nm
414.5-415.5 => 0.049 nm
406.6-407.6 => 0.075 nm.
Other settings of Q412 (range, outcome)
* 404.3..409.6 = 80.5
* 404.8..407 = 82.8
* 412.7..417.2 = 81.5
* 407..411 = 74.7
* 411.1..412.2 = 74.7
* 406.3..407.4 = 77.1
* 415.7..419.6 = 83.7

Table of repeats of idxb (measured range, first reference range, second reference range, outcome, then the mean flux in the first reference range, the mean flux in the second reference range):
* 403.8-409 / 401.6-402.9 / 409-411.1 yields -0.28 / 82.3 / 72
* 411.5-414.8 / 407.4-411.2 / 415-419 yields -0.10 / 74.8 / 81.7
